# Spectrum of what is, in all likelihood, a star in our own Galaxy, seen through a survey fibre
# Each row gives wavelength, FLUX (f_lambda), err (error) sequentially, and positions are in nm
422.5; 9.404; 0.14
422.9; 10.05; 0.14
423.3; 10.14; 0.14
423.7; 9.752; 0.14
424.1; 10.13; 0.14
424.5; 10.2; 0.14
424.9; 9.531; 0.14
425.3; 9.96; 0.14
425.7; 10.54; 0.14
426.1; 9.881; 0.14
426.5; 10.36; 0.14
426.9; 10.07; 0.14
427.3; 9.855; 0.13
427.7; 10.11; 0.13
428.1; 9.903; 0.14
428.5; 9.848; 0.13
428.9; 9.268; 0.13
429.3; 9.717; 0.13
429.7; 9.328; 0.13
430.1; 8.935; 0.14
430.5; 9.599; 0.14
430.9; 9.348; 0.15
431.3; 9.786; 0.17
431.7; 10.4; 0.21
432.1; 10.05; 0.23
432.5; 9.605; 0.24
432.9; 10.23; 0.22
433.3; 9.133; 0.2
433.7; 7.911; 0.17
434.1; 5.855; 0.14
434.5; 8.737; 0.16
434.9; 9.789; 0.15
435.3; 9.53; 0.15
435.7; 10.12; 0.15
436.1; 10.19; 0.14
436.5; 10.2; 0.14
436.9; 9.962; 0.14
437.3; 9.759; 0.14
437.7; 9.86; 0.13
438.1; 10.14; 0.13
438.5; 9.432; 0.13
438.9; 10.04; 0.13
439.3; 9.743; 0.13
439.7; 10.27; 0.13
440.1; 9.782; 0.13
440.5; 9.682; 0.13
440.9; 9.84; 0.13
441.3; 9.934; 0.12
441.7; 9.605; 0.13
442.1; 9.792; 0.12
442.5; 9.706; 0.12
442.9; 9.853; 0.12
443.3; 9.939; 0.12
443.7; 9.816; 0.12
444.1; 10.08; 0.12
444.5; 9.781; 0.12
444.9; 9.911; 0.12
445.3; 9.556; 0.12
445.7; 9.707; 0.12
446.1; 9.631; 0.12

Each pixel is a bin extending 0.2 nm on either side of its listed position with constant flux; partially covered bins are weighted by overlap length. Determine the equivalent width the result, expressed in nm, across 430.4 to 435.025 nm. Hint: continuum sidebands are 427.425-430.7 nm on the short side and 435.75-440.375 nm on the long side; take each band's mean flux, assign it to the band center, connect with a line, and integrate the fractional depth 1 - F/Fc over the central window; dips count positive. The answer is 0.26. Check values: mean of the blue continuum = 9.59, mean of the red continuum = 9.94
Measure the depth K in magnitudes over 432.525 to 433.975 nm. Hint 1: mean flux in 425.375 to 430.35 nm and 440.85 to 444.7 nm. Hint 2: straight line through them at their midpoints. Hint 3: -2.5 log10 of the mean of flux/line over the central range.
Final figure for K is 0.10 mag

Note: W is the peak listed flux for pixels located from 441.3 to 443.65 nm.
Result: 9.939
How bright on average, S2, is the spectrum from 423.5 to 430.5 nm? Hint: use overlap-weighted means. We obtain 9.84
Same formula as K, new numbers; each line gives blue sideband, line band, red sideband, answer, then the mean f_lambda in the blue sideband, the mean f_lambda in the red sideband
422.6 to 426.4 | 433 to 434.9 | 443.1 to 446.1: 0.20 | 10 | 9.81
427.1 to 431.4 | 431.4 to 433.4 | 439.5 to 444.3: -0.03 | 9.6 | 9.86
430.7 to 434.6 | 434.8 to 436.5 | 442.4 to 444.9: -0.07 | 9.11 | 9.87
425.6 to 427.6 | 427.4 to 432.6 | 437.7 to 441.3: 0.04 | 10.1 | 9.87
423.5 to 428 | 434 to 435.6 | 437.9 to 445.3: 0.14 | 10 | 9.84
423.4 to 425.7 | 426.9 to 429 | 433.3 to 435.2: -0.05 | 9.98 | 8.26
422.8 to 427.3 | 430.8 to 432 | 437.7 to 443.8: 0.01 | 10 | 9.84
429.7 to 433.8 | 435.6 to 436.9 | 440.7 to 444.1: -0.05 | 9.53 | 9.83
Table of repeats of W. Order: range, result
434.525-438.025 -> 10.2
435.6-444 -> 10.27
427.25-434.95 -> 10.4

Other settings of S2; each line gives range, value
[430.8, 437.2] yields 9.43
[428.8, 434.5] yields 9.21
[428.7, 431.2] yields 9.38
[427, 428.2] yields 9.97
